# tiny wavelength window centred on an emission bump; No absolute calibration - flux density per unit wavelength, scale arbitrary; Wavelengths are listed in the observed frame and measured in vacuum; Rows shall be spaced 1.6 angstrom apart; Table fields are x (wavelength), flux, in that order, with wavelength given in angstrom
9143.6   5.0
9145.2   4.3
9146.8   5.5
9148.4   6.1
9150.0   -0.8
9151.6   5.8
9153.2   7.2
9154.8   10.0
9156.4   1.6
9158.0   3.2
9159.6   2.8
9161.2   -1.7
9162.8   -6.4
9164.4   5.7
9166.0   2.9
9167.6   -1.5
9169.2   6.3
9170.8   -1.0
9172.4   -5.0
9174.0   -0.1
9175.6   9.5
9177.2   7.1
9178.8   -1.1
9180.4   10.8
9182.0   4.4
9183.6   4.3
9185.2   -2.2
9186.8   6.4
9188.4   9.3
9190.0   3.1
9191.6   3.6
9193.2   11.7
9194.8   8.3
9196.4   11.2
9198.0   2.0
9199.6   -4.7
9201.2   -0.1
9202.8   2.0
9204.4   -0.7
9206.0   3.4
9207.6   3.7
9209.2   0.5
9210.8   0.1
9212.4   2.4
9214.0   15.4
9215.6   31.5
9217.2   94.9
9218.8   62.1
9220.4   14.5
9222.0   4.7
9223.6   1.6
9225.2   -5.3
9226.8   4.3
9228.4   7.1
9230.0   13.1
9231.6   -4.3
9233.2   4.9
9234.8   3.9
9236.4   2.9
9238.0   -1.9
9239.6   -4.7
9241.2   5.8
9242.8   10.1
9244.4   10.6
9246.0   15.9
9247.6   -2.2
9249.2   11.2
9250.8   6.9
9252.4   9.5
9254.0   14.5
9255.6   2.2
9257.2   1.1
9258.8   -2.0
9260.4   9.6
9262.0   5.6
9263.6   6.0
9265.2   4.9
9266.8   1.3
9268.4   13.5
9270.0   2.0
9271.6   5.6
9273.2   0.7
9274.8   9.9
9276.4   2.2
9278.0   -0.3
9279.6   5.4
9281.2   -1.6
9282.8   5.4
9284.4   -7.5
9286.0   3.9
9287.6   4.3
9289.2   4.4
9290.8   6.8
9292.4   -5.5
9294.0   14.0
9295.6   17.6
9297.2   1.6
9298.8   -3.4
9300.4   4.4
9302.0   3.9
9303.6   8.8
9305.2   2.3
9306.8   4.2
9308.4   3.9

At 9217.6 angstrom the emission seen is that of H-alpha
